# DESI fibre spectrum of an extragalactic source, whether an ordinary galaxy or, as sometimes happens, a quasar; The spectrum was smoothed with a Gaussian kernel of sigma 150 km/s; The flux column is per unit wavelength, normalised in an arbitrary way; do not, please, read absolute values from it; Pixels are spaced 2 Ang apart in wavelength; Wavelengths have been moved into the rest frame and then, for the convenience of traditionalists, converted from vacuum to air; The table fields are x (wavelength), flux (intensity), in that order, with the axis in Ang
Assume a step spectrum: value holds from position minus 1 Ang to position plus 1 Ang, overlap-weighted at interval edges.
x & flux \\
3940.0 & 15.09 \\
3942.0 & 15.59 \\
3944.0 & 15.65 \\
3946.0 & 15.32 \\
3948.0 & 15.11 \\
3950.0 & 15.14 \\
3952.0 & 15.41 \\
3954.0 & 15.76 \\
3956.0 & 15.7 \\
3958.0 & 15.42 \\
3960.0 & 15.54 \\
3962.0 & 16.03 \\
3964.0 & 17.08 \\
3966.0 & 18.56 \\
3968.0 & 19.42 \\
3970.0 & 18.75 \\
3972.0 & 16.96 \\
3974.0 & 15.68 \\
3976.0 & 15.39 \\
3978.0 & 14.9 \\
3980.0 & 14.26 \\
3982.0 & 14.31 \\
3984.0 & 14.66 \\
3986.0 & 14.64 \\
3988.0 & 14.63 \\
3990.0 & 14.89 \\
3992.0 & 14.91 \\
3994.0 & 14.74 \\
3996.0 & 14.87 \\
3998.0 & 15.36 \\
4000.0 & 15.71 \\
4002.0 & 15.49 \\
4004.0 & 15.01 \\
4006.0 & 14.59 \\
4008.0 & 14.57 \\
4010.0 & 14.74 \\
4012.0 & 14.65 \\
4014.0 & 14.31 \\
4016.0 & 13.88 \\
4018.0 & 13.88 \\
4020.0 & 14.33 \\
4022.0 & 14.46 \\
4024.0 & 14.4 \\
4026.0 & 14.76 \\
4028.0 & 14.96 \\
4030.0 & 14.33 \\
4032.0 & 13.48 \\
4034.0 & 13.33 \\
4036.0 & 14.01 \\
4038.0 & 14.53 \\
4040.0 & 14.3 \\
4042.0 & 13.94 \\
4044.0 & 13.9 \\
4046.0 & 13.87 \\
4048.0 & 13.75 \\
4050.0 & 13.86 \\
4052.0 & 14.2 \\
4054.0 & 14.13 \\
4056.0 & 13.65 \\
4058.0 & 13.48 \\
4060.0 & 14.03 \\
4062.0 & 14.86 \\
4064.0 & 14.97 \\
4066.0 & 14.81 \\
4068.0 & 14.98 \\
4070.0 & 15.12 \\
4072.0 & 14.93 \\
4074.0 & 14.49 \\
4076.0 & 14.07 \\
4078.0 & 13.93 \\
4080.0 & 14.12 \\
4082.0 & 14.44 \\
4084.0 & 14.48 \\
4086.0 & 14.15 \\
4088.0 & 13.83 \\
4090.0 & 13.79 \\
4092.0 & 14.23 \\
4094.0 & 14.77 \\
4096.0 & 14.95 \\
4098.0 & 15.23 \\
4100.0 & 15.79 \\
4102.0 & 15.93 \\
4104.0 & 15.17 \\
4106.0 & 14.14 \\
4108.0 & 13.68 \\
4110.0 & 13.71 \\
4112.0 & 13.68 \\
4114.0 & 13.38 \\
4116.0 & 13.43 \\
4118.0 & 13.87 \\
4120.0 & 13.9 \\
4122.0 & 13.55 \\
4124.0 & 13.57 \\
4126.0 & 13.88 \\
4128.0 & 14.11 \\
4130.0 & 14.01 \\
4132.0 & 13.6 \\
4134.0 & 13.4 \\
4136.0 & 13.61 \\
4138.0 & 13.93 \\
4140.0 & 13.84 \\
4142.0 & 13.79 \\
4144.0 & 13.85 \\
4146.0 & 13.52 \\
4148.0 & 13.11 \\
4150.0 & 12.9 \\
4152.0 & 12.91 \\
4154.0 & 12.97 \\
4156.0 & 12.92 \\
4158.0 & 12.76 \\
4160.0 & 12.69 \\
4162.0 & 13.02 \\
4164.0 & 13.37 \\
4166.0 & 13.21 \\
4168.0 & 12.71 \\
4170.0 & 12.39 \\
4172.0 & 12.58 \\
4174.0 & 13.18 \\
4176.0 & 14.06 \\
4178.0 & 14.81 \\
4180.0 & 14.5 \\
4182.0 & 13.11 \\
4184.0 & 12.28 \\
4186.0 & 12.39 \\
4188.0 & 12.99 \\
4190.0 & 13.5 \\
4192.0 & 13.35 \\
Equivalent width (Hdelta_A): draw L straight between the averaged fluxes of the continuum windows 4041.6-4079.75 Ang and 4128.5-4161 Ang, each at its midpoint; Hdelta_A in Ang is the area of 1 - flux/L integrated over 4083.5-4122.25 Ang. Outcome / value -1.33 Ang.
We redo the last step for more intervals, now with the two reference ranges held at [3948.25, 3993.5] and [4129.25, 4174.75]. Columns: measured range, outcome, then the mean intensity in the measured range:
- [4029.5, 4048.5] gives 1.14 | 13.9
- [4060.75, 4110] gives -1.49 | 14.6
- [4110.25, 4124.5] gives 0.09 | 13.6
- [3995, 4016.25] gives 0.61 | 14.9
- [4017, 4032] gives 0.65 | 14.4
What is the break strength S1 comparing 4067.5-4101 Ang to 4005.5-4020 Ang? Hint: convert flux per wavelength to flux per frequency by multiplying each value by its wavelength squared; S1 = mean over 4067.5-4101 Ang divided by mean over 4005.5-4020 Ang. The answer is 1.0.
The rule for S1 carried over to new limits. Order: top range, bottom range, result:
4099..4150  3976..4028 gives 1.01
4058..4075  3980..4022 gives 1.03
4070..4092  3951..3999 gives 0.96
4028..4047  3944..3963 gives 0.94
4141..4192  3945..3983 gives 0.91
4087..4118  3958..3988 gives 0.95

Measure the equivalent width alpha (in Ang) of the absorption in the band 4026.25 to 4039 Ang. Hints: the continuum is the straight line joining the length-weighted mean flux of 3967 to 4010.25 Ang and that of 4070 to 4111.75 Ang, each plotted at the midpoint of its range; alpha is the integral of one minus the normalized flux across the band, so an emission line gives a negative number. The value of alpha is 0.73 Ang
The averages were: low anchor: 15.4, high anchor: 14.5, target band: 14.1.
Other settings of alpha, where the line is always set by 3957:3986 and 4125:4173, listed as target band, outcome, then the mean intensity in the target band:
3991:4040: 2.9 Ang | 14.5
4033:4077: 1.7 Ang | 14.2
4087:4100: -0.4 Ang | 14.6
